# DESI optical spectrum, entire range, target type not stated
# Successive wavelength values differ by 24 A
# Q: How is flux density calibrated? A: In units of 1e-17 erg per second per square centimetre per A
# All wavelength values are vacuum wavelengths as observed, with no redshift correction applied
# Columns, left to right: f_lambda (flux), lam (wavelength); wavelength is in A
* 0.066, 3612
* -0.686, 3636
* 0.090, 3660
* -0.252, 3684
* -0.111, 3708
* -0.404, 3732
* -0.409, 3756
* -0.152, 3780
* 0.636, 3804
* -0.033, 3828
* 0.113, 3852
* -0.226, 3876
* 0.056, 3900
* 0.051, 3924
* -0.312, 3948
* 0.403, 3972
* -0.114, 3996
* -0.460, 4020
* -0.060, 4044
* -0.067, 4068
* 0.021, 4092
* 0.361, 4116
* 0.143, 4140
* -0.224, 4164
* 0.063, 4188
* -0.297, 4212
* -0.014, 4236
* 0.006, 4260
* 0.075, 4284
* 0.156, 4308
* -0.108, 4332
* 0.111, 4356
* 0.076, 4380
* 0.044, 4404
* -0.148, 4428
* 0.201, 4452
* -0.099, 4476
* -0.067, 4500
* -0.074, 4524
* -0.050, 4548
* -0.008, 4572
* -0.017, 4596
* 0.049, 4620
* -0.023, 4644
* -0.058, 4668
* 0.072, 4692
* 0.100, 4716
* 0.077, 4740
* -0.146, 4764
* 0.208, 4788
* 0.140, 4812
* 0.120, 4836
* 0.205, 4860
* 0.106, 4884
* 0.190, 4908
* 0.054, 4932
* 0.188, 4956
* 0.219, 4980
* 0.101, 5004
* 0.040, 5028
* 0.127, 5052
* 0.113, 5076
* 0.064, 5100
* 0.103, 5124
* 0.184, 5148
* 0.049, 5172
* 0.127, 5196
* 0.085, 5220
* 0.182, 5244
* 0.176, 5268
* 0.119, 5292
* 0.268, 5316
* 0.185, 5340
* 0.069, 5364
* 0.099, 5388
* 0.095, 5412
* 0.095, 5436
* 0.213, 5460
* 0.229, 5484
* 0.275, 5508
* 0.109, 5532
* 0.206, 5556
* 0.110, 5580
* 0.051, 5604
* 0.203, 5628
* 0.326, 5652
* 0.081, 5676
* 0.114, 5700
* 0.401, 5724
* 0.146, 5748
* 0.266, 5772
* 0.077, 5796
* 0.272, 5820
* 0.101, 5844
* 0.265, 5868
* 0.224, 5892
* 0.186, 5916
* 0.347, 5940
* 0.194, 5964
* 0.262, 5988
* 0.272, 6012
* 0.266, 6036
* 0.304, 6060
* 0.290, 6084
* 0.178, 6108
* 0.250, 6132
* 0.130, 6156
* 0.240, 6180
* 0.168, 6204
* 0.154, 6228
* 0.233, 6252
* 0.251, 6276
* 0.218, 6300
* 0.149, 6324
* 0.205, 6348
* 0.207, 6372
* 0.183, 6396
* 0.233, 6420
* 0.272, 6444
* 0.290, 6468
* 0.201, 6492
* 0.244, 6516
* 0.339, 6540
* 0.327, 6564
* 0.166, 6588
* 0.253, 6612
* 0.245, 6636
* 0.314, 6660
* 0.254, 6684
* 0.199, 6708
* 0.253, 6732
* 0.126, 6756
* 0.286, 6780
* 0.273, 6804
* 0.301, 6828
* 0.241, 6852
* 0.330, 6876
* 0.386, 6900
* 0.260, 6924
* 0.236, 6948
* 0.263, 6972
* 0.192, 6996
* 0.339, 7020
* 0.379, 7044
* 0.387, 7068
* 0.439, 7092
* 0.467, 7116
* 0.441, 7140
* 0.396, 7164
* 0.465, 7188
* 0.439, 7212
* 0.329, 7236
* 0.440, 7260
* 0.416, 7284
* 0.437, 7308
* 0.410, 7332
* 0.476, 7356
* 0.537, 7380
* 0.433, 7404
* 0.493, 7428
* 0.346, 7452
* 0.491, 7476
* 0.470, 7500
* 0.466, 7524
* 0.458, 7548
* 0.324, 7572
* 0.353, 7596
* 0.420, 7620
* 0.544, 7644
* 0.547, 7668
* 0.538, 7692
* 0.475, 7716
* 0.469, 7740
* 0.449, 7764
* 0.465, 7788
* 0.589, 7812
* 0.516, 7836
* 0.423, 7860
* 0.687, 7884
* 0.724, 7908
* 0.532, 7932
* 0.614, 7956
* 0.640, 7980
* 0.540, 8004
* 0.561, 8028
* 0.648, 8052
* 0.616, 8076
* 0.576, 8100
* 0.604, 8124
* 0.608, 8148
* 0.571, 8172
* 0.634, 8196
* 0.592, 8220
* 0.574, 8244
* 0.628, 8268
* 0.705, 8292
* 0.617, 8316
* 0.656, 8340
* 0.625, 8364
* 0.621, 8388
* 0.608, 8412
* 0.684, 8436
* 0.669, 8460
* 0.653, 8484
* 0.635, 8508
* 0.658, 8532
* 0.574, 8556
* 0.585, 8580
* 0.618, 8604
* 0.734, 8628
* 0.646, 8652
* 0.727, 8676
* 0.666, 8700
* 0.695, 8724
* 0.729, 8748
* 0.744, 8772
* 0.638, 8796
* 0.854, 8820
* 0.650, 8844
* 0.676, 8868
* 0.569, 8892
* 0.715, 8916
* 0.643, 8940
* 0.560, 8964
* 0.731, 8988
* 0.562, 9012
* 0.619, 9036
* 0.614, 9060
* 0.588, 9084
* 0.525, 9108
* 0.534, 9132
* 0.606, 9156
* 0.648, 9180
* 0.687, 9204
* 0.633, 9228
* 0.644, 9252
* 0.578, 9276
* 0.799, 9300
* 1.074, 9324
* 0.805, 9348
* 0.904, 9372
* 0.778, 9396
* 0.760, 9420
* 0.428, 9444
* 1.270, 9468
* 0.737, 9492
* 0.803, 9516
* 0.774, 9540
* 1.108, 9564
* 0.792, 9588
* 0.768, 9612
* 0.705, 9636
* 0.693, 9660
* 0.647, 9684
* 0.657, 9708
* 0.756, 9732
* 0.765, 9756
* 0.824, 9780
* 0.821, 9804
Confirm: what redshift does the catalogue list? 0.76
